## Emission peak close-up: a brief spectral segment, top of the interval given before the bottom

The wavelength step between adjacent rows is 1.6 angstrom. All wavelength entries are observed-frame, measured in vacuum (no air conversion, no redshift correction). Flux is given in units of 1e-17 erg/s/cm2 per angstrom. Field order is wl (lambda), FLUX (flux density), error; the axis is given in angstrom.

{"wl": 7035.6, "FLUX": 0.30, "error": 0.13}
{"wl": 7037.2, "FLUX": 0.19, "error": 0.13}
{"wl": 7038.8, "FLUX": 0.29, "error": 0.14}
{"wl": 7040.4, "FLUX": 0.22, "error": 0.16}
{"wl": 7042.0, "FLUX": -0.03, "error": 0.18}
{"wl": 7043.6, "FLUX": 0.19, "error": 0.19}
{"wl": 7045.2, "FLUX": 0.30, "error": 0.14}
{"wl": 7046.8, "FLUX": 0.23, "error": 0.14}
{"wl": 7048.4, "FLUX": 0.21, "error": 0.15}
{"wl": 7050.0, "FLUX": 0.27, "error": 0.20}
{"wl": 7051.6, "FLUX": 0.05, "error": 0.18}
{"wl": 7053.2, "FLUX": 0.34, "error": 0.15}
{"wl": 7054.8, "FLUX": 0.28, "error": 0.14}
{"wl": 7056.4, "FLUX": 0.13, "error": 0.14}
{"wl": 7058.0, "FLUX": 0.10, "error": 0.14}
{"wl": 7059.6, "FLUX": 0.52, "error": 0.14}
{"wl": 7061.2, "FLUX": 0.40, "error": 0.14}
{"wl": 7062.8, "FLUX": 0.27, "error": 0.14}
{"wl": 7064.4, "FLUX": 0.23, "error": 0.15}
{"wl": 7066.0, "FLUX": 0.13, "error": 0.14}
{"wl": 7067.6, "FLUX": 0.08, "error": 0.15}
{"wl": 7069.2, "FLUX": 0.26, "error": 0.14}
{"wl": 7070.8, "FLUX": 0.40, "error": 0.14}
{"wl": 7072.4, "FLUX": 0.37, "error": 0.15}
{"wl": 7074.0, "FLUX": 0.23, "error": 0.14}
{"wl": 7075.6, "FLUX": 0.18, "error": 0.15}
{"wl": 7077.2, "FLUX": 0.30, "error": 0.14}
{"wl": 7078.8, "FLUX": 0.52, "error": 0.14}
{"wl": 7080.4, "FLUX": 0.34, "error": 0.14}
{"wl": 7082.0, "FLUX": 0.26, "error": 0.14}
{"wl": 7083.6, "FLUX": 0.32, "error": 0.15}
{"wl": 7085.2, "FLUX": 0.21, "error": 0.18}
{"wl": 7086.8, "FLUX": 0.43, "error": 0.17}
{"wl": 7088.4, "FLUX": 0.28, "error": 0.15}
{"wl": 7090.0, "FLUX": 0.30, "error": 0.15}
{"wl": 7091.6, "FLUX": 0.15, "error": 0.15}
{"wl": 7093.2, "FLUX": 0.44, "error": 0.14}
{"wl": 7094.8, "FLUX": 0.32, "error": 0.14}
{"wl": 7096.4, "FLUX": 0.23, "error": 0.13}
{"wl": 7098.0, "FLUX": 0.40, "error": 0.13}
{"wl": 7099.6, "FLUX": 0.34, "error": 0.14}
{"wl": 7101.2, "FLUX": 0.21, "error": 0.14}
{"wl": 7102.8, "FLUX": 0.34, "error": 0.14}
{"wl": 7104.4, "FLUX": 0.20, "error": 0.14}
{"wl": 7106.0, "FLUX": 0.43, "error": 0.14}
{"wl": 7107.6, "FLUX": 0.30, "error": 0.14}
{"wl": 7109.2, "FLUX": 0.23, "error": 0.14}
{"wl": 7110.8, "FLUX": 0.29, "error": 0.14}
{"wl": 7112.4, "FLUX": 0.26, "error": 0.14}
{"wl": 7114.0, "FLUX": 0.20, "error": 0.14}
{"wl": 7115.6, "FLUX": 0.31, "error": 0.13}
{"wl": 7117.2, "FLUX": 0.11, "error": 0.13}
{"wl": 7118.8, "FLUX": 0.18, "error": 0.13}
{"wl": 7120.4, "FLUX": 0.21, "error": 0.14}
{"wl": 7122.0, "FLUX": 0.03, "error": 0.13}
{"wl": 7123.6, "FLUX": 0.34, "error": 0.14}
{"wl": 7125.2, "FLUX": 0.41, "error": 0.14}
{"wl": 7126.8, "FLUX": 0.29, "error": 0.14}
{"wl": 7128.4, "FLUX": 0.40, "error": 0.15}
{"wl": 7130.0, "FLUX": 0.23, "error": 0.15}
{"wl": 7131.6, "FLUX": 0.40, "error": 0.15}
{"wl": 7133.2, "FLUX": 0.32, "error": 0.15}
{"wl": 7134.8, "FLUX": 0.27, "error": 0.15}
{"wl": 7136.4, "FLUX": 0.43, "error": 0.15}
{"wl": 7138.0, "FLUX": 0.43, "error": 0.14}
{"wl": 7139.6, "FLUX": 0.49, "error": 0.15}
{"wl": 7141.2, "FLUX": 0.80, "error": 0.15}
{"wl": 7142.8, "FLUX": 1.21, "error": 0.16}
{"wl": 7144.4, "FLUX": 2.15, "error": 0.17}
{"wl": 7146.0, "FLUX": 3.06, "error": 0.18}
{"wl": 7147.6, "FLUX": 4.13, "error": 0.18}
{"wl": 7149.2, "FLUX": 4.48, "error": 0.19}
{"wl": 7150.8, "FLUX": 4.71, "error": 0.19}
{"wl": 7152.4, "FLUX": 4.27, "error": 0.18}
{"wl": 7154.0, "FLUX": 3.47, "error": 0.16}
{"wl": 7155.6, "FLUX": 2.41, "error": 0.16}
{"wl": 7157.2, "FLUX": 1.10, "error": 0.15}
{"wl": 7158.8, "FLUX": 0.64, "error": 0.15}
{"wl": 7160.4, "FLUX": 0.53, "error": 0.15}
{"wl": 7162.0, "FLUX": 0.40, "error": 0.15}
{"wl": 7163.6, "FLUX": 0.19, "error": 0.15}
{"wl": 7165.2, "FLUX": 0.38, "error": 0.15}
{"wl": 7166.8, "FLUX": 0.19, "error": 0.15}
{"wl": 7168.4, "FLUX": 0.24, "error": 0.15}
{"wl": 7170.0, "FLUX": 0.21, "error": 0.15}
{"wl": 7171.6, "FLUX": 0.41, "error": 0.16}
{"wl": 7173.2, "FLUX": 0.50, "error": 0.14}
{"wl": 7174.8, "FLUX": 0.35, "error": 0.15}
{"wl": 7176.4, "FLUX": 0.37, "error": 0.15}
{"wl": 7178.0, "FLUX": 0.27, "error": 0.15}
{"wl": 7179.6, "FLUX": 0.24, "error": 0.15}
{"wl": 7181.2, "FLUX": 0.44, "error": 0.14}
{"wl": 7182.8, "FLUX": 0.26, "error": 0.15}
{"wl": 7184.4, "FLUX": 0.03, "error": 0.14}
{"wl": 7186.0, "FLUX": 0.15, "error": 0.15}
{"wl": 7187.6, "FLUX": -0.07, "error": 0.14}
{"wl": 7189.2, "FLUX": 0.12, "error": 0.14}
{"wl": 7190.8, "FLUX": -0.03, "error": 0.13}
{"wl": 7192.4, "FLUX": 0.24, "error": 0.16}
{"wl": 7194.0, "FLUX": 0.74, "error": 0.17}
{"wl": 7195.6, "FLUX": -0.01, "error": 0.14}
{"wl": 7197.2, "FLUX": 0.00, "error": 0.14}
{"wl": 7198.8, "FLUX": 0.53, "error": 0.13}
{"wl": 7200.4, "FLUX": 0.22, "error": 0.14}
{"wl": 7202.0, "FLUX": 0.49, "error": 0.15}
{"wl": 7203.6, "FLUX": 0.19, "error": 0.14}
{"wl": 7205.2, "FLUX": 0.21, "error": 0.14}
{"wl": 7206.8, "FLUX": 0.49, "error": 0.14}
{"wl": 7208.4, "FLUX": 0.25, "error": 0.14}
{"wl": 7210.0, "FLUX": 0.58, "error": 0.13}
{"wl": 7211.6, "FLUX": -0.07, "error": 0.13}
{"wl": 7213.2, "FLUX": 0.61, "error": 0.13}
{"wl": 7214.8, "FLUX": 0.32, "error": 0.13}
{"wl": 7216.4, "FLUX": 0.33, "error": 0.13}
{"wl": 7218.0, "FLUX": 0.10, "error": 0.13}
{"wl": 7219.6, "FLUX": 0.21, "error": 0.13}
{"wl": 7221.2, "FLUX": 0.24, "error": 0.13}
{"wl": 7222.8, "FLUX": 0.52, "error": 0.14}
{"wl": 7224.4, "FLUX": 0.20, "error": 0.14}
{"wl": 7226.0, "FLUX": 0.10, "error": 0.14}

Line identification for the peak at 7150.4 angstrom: [O II]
